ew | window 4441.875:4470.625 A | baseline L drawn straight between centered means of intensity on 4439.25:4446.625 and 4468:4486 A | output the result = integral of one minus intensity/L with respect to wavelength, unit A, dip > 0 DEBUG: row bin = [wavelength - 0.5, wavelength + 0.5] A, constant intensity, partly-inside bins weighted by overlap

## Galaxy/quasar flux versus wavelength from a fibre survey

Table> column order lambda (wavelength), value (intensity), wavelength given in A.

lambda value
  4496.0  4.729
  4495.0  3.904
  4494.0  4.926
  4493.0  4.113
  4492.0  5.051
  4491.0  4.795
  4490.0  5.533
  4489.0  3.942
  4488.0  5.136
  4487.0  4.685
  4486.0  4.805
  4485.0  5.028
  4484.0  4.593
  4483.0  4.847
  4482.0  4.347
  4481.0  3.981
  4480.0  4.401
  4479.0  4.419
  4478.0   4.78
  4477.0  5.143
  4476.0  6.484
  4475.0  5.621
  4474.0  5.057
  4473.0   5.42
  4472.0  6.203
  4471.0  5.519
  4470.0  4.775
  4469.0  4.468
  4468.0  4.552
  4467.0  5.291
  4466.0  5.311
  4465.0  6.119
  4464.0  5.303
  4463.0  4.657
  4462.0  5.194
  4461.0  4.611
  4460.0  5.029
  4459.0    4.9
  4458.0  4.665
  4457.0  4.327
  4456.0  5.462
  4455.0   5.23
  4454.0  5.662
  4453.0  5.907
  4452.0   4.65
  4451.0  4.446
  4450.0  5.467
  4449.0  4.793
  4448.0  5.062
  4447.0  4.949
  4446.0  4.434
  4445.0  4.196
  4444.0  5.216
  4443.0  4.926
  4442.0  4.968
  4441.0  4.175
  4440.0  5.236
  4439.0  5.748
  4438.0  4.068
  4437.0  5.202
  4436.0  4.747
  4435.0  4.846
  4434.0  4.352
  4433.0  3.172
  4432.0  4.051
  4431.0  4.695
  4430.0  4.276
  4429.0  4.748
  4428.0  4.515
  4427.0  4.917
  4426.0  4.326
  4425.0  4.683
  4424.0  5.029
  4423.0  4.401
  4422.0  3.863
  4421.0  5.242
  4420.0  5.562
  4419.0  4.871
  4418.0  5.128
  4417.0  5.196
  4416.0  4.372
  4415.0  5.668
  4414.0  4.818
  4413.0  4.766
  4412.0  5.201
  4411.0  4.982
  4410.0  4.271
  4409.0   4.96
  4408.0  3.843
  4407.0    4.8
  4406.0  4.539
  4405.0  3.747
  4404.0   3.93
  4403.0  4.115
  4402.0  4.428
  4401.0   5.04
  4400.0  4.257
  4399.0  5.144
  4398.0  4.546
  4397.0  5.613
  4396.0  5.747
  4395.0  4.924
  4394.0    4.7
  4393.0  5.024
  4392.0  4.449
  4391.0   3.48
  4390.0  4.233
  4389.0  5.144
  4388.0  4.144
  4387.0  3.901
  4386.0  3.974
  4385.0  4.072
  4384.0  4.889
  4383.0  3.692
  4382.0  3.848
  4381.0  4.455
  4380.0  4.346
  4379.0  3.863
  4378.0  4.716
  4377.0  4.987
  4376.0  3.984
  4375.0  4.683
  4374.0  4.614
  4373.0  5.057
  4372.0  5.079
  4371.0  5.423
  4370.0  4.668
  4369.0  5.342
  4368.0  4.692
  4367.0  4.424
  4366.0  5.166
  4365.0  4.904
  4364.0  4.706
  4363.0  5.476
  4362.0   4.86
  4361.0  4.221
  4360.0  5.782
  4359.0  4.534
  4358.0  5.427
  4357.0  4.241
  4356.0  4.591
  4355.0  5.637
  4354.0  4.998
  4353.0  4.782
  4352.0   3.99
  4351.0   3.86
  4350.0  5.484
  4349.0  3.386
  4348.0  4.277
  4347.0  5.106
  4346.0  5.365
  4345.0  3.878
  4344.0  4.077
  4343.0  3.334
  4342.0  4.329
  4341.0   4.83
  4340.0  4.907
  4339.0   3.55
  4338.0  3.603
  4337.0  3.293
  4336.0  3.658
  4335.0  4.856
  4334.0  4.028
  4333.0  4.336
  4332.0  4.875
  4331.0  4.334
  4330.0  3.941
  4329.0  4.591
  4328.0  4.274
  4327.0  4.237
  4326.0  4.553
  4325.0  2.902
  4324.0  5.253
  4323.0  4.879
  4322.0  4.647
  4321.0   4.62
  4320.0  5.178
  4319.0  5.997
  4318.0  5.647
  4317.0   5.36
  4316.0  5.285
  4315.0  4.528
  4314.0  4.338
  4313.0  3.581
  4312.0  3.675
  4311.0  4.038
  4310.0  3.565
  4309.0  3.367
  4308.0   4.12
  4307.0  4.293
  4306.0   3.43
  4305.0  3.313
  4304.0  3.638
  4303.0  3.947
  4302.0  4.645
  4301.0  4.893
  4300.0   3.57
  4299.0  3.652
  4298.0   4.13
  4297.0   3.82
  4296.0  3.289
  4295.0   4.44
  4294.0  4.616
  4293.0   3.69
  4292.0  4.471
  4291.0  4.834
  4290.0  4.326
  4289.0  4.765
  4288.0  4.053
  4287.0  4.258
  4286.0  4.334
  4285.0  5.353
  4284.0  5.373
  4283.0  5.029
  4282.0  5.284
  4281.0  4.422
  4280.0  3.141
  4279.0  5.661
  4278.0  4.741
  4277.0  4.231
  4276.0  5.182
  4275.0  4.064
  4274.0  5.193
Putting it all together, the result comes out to -0.8 A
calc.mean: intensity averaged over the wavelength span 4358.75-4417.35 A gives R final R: 4.65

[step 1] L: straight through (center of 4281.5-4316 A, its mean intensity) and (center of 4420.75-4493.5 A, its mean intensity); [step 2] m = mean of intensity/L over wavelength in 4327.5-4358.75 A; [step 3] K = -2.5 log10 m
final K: 0.00 mag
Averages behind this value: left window 4.21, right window 4.86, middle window 4.38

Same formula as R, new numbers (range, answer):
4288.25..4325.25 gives 4.3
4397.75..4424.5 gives 4.69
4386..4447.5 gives 4.66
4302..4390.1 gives 4.46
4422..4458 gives 4.75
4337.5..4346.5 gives 4.21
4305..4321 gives 4.4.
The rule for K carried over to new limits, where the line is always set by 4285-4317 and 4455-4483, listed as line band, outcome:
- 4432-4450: 0.040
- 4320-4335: -0.039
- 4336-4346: 0.083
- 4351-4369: -0.090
